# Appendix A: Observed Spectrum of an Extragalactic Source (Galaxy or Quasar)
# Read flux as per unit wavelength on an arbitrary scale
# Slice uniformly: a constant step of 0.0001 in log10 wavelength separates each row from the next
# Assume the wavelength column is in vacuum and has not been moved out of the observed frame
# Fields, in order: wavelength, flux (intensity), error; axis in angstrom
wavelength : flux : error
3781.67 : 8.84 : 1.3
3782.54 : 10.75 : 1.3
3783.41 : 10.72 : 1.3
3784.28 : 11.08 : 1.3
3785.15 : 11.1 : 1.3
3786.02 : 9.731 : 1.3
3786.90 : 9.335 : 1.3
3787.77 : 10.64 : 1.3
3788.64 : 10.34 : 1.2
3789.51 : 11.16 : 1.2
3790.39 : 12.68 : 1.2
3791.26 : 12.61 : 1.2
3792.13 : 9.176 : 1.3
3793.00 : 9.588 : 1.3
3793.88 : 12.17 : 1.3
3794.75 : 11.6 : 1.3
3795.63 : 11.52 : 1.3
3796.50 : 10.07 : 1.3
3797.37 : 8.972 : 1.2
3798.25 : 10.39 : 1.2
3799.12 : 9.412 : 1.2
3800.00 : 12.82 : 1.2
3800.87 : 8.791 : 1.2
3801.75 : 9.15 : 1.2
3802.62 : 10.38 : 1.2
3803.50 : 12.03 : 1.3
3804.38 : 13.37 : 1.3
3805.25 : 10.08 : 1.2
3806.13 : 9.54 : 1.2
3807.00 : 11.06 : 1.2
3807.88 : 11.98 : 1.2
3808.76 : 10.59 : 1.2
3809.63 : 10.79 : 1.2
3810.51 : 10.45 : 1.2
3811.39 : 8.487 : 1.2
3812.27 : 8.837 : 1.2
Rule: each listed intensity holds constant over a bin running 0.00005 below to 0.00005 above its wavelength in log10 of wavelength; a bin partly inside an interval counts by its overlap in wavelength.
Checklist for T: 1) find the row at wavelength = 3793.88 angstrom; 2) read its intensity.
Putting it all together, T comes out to 12.17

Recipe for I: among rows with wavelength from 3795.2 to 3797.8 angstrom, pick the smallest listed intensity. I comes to 8.972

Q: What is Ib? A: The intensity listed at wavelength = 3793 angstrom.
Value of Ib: 9.588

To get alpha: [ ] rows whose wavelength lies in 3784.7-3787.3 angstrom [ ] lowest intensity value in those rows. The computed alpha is 9.335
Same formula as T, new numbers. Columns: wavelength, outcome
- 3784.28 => 11.08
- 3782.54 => 10.75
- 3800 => 12.82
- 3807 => 11.06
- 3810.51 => 10.45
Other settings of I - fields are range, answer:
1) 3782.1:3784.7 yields 10.72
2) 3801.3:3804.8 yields 9.15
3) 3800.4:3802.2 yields 8.791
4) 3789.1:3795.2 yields 9.176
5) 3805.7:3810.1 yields 9.54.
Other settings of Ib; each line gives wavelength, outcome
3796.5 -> 10.07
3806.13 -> 9.54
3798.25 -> 10.39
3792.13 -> 9.176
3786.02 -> 9.731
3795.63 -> 11.52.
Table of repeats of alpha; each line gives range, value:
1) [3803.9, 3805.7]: 10.08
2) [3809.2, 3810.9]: 10.45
